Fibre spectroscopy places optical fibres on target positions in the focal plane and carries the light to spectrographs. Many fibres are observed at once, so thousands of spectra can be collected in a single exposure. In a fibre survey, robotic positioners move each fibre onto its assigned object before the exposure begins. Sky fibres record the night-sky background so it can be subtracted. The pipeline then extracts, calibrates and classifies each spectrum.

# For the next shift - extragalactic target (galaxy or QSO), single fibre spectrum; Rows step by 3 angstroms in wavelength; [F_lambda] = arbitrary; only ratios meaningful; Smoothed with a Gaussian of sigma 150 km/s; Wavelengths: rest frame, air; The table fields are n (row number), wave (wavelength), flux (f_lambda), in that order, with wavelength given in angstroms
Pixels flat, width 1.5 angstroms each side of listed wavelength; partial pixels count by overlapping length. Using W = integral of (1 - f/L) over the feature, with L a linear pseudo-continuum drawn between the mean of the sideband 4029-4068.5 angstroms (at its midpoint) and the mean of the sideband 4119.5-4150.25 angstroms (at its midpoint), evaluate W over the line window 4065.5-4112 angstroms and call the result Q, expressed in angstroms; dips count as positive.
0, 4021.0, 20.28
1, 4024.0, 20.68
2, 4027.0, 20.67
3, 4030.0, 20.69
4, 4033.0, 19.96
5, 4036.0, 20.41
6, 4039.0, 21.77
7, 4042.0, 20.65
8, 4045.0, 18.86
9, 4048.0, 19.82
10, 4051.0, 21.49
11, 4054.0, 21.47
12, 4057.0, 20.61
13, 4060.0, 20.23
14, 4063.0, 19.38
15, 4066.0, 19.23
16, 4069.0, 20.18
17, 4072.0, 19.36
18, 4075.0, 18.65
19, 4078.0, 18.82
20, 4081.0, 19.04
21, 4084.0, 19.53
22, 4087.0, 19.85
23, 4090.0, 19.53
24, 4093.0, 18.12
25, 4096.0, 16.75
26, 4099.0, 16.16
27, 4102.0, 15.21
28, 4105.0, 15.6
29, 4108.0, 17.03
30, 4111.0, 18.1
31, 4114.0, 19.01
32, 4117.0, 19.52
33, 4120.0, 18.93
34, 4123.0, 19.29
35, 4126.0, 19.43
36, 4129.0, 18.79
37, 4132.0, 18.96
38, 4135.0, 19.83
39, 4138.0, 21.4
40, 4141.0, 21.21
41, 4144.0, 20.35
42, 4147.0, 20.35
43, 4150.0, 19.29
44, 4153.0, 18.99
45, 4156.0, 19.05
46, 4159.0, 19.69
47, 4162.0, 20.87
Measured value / 4.49 angstroms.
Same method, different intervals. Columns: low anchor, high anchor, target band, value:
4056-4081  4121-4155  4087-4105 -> 2.2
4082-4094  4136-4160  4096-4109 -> 2.3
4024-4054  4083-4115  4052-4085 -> -1.0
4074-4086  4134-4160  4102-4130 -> 1.9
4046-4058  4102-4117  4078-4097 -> -0.2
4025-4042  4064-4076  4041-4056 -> -0.2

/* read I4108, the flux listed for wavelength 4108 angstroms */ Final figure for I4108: 17.03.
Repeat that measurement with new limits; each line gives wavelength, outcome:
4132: 18.96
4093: 18.12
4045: 18.86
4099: 16.16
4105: 15.6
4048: 19.82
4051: 21.49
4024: 20.68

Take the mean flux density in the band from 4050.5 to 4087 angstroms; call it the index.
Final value 19.8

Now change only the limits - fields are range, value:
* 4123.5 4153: 19.9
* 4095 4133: 17.9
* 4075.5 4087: 19.2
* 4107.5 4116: 18.3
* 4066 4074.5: 19.5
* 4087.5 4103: 17.4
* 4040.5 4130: 19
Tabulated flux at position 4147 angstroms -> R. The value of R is 20.35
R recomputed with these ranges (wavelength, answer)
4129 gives 18.79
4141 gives 21.21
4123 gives 19.29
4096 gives 16.75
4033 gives 19.96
